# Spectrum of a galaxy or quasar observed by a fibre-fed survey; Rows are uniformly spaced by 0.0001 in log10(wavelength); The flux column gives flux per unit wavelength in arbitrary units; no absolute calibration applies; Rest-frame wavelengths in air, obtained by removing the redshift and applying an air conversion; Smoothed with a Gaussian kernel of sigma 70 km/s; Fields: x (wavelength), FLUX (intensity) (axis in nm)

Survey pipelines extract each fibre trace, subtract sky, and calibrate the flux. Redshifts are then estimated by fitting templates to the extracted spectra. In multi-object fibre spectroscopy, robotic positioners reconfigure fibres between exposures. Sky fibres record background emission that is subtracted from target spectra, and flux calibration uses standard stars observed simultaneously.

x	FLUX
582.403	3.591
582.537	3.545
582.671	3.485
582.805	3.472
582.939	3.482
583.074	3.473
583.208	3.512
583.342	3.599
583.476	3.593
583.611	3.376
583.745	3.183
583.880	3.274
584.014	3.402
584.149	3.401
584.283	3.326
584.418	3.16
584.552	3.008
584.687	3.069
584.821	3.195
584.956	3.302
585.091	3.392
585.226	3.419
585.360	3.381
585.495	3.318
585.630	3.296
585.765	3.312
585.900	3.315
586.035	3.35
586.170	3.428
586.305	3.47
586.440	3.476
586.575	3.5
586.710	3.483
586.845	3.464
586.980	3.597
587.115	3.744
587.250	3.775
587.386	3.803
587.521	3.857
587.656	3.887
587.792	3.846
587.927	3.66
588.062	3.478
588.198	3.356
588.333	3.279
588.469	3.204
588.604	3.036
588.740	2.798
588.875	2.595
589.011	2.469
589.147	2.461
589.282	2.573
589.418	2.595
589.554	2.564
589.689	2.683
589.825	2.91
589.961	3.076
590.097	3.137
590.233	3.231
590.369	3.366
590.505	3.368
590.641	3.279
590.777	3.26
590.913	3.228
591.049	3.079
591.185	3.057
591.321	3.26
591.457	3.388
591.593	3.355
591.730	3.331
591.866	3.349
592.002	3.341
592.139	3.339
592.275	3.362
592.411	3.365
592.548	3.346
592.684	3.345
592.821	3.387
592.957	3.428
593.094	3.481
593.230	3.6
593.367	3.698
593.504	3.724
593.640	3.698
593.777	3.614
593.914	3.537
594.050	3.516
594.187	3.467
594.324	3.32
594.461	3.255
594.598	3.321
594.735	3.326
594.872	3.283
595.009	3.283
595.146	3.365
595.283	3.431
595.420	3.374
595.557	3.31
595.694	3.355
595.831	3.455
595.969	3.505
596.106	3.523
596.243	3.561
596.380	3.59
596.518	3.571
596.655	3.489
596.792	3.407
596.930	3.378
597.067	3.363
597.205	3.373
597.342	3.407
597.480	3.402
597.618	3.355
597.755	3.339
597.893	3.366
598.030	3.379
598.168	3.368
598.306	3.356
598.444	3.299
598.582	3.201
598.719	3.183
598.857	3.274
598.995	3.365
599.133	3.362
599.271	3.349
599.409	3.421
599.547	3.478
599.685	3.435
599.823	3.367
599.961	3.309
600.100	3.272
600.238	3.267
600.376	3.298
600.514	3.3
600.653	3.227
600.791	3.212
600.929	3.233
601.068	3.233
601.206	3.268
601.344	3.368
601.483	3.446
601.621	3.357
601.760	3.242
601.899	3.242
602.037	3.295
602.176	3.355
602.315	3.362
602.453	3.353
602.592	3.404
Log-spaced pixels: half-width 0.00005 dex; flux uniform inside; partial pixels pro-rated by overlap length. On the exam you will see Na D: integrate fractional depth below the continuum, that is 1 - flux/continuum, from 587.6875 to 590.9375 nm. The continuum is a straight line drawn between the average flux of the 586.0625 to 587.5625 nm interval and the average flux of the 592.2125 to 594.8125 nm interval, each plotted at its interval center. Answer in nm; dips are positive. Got 0.44 nm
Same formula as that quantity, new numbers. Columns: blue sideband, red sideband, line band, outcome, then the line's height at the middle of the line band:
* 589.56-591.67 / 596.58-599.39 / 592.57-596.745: -0.25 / 3.27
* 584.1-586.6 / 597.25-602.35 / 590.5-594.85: -0.09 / 3.32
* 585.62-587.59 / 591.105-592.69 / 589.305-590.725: 0.16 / 3.39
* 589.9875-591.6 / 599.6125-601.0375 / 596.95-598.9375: -0.03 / 3.28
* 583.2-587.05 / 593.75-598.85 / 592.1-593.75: -0.05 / 3.38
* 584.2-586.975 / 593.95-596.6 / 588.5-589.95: 0.29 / 3.37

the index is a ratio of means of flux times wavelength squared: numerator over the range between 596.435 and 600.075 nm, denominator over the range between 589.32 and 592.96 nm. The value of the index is 1.08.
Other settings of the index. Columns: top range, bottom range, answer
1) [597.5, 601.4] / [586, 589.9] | 1.06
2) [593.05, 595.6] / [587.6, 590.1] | 1.16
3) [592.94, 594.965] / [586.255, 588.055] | 0.97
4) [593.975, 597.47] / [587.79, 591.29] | 1.14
